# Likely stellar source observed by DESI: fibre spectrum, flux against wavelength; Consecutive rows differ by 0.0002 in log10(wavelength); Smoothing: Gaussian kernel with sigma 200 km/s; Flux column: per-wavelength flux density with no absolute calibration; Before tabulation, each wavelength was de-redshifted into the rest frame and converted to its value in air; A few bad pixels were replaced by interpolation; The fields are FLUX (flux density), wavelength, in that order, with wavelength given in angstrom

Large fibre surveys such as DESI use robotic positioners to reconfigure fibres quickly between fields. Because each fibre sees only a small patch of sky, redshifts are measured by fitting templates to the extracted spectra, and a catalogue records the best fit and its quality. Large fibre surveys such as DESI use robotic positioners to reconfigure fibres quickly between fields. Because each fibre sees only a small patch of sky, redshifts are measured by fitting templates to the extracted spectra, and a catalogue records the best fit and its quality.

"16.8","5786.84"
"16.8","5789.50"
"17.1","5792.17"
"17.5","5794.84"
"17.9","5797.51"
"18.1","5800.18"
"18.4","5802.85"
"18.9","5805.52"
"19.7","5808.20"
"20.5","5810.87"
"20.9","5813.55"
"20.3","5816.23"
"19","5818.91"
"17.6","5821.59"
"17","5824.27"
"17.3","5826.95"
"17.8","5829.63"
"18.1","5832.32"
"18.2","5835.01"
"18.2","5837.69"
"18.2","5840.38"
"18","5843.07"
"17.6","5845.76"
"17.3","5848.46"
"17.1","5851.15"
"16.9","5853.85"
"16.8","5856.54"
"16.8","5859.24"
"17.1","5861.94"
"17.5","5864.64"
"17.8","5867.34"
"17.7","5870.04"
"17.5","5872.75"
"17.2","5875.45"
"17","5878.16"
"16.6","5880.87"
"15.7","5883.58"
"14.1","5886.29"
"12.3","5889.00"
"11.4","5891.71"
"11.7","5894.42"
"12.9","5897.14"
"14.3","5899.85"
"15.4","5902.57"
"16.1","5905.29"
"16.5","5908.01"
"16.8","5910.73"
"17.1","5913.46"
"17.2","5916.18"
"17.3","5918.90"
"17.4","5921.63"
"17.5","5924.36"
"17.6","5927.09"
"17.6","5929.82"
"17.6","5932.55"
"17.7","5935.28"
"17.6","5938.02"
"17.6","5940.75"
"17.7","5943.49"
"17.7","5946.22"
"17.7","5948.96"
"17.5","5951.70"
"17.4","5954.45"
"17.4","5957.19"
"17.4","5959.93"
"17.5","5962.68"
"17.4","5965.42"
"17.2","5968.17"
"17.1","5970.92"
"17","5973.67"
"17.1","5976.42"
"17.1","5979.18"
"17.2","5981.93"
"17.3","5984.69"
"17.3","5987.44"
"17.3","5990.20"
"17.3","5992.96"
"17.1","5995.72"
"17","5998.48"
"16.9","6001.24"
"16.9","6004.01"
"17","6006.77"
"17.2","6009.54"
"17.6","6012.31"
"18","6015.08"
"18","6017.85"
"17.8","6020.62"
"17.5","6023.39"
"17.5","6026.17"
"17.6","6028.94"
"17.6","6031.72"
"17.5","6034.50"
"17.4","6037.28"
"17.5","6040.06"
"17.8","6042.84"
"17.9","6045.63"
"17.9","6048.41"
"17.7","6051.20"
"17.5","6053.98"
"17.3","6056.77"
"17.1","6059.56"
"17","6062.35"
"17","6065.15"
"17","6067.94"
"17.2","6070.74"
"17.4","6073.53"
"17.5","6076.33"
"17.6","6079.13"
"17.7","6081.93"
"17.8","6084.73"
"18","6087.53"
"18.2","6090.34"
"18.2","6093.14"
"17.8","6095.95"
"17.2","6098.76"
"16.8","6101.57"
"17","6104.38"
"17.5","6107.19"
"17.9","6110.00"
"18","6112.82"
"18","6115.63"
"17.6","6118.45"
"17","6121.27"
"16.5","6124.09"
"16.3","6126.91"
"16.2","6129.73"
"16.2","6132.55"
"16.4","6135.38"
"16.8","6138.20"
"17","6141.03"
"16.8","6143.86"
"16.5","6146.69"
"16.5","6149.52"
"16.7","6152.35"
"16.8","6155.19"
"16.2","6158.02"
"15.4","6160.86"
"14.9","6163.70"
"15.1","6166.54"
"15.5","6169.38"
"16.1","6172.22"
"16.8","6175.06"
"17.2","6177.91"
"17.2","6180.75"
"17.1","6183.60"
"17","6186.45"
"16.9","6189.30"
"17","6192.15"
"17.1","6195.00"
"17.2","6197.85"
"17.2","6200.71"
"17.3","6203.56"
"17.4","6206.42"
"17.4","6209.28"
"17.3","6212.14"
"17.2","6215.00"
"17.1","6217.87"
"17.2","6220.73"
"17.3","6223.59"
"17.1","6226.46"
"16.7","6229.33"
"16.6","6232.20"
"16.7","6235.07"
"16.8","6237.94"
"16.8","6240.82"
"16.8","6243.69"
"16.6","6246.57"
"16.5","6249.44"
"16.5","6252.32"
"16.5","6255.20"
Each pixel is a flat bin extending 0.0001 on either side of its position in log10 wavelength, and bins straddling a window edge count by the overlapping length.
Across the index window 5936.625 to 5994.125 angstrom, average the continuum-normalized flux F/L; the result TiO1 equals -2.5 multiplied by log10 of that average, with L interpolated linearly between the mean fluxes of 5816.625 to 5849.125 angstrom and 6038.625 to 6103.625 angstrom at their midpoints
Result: 0.02 mag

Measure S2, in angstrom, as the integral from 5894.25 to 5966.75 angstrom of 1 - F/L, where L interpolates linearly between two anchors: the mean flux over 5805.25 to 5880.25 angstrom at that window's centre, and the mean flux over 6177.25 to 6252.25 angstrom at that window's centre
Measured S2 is 3.5 angstrom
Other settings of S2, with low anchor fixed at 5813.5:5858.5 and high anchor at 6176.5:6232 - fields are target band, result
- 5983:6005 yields 0.55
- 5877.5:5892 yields 2.60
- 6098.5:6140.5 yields 0.73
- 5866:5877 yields 0.19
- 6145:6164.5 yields 1.19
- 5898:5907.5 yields 1.35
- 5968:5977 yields 0.28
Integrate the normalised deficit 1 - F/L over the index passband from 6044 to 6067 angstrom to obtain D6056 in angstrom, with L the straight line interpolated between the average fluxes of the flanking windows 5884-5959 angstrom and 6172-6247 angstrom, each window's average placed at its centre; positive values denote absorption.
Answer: -1.11 angstrom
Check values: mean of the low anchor 16.3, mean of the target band 17.4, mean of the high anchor 17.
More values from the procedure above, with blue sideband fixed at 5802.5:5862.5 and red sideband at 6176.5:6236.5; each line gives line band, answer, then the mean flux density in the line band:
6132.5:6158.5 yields 1.0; 16.6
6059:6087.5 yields 0.2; 17.4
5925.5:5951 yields 0.3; 17.6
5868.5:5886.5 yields 1.3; 16.7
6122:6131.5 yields 0.5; 16.4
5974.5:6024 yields 1.1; 17.3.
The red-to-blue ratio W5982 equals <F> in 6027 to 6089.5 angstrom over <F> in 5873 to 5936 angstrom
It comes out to 1.1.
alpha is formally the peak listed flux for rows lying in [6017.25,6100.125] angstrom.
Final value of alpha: 18.2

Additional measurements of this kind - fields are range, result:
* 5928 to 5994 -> 17.7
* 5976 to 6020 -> 18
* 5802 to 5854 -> 20.9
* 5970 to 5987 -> 17.3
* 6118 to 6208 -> 17.6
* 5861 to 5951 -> 17.8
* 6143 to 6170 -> 16.8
